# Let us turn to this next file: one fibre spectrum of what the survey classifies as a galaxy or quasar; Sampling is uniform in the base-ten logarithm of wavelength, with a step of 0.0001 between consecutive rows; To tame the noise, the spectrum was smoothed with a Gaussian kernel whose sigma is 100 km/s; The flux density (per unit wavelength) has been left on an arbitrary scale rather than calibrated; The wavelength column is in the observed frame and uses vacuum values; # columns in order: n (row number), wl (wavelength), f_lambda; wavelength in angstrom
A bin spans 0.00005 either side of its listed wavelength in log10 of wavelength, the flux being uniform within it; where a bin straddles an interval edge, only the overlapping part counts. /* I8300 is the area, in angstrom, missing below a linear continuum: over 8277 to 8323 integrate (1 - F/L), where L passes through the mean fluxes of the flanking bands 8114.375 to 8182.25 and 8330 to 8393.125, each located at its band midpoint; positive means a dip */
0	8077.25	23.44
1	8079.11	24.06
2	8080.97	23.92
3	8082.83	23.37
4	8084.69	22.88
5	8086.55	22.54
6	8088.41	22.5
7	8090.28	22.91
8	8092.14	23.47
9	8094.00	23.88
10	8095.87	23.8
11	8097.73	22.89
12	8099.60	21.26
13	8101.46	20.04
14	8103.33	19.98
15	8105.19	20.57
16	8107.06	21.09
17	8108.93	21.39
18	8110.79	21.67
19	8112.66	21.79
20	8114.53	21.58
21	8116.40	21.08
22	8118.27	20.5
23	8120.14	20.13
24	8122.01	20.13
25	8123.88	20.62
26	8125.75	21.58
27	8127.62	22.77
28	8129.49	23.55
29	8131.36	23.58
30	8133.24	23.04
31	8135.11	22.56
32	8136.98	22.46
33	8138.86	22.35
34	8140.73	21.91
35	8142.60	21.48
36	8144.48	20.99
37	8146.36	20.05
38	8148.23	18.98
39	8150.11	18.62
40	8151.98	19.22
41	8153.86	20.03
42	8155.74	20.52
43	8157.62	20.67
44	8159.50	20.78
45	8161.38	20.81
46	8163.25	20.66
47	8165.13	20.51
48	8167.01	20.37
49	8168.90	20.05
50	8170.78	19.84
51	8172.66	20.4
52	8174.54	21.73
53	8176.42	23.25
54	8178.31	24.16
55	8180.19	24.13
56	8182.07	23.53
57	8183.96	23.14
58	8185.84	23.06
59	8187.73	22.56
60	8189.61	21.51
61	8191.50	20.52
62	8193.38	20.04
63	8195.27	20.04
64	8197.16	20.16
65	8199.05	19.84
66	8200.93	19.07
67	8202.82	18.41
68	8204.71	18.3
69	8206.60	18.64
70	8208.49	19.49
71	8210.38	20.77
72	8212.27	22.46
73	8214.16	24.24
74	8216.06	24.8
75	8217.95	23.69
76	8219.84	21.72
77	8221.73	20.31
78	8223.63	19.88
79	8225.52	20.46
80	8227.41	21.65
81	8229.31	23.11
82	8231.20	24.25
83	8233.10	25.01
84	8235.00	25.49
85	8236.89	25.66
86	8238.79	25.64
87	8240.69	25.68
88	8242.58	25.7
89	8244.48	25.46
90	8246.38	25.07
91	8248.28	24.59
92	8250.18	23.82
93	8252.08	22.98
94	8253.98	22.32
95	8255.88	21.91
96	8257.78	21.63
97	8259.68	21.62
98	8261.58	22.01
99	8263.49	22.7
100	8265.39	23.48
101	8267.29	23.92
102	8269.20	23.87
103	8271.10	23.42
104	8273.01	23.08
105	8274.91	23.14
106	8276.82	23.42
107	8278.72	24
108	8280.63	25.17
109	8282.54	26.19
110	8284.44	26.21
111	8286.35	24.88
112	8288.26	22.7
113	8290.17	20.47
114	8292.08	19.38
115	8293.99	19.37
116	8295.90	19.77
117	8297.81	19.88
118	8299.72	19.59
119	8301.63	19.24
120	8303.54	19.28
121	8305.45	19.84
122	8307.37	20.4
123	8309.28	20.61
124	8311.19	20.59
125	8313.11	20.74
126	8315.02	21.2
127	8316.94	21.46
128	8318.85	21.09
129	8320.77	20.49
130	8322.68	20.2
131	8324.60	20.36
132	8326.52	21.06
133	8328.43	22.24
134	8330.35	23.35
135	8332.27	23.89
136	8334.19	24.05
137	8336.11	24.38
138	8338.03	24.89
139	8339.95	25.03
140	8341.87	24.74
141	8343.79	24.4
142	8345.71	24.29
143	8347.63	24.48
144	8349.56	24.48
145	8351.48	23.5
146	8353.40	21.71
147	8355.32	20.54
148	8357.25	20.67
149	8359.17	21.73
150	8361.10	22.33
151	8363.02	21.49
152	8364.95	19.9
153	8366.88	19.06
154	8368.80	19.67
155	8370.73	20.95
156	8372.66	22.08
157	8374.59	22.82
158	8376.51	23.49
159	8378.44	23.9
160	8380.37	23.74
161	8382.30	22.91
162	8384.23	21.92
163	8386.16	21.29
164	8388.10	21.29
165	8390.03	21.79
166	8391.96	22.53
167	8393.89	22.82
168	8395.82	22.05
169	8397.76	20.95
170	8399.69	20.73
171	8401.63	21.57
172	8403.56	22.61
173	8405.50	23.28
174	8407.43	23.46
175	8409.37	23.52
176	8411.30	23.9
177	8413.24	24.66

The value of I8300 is 1.71 angstrom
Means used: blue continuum 21.3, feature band 21.4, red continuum 22.6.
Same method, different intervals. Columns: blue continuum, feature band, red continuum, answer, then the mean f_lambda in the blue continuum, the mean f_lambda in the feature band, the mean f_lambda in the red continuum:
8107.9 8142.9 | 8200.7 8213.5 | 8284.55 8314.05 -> 0.91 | 21.8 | 19.7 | 20.6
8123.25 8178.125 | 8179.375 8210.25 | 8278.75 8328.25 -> 0.66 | 21.2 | 20.8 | 21.3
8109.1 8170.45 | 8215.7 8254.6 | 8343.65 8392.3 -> -3.88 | 21.1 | 23.7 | 22.1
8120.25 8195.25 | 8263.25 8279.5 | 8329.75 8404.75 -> -1.09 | 21.4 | 23.5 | 22.5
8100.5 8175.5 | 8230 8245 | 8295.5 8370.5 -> -2.77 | 21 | 25.3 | 21.7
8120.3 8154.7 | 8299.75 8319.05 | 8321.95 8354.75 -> 2.24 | 21.3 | 20.4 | 23.3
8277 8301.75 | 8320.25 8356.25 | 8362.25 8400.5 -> -1.83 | 22.2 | 23.1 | 21.8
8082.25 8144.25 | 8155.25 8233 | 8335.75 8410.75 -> 2.71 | 22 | 21.4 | 22.5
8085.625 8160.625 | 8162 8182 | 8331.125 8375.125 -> 0.12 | 21.5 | 21.6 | 22.7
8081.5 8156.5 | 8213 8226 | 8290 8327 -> -0.83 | 21.6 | 22.2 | 20.2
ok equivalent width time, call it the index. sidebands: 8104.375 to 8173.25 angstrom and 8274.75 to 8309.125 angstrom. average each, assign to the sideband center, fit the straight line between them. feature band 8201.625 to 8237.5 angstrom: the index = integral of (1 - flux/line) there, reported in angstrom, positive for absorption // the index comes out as -0.9 angstrom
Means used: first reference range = 21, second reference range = 21.8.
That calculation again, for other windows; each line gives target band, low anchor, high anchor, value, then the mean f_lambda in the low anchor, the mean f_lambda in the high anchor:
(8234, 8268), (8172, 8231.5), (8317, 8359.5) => -2.94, 21.5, 22.8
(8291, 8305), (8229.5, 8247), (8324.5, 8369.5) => 2.53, 25.2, 22.7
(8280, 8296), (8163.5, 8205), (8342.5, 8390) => -0.76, 21.2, 22.2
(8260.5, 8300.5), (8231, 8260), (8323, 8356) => 2.00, 24.2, 23.3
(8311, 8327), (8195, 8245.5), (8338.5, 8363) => 1.48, 22.3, 23.1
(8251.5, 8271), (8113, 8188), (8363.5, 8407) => -0.92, 21.4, 21.9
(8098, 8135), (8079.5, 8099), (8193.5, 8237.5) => 2.28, 23.2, 21.6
